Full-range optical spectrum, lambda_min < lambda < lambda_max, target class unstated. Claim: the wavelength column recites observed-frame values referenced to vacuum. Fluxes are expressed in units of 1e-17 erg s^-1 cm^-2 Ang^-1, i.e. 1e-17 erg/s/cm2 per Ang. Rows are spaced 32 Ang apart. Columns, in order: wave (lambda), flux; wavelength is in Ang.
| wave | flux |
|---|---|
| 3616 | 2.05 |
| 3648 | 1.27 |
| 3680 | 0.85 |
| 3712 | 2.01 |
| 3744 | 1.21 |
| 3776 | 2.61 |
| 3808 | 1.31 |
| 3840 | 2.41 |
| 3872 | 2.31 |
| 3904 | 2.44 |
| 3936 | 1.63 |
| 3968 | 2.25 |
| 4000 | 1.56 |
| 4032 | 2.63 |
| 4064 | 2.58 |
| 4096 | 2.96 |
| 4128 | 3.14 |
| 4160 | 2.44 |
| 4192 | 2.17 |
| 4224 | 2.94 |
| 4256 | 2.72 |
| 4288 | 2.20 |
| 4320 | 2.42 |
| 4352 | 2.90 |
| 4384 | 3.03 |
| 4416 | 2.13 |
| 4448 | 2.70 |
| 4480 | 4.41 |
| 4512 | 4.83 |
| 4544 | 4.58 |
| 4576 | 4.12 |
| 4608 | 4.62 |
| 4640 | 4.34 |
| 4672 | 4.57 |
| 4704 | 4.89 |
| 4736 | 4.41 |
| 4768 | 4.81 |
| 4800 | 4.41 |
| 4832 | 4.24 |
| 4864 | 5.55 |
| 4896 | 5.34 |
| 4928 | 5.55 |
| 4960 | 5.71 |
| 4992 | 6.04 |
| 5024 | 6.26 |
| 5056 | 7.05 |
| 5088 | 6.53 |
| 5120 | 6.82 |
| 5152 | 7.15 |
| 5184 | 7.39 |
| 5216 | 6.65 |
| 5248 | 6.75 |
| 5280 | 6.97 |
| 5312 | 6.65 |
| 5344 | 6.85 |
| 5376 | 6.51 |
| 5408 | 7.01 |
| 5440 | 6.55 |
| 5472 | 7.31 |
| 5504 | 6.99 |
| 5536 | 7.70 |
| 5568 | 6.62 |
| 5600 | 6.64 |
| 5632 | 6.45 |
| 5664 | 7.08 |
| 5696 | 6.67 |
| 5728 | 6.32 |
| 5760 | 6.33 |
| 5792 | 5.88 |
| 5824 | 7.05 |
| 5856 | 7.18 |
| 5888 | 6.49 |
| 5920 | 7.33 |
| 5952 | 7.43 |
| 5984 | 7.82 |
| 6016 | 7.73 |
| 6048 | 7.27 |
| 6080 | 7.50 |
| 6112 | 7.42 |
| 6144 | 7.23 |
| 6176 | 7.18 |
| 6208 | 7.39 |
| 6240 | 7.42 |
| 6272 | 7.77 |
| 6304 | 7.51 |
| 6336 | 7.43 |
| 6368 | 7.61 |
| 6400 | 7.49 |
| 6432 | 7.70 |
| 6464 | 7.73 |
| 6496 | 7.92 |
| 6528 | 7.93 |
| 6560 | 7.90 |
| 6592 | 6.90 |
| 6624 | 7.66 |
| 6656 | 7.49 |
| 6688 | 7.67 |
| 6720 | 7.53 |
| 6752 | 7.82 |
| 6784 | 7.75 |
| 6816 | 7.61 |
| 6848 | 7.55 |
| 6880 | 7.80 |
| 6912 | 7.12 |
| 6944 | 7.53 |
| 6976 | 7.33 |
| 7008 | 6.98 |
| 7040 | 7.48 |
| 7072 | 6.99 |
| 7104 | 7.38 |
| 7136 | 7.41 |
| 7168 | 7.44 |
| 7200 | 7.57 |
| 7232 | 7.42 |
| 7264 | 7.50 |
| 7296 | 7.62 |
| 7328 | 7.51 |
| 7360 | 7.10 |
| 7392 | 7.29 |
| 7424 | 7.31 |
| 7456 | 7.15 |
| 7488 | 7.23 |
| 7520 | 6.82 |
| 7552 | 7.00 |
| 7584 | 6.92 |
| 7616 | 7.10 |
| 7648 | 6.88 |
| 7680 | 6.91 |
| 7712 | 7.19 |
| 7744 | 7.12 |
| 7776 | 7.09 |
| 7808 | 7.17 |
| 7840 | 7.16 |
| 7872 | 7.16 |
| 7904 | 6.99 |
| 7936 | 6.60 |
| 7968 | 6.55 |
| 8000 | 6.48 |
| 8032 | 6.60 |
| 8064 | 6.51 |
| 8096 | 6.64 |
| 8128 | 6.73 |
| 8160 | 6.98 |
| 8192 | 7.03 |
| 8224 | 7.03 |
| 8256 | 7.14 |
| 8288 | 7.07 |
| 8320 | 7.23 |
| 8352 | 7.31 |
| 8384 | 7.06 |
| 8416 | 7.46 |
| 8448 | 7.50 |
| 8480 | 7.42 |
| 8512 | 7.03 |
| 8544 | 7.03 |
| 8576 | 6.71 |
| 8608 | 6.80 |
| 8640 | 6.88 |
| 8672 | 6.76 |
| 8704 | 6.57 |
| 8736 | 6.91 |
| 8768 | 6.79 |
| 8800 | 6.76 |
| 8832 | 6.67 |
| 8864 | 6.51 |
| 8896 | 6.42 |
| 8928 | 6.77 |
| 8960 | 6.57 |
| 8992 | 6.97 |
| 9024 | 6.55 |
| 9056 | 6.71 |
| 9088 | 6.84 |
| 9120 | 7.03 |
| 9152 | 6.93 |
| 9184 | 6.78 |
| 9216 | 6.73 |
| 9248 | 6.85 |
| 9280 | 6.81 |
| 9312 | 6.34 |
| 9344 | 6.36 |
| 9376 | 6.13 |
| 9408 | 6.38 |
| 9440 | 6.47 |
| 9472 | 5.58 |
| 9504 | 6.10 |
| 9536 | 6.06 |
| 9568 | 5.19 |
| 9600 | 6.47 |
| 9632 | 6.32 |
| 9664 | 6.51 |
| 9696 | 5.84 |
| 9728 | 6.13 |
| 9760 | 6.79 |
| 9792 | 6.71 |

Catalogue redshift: 0.120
